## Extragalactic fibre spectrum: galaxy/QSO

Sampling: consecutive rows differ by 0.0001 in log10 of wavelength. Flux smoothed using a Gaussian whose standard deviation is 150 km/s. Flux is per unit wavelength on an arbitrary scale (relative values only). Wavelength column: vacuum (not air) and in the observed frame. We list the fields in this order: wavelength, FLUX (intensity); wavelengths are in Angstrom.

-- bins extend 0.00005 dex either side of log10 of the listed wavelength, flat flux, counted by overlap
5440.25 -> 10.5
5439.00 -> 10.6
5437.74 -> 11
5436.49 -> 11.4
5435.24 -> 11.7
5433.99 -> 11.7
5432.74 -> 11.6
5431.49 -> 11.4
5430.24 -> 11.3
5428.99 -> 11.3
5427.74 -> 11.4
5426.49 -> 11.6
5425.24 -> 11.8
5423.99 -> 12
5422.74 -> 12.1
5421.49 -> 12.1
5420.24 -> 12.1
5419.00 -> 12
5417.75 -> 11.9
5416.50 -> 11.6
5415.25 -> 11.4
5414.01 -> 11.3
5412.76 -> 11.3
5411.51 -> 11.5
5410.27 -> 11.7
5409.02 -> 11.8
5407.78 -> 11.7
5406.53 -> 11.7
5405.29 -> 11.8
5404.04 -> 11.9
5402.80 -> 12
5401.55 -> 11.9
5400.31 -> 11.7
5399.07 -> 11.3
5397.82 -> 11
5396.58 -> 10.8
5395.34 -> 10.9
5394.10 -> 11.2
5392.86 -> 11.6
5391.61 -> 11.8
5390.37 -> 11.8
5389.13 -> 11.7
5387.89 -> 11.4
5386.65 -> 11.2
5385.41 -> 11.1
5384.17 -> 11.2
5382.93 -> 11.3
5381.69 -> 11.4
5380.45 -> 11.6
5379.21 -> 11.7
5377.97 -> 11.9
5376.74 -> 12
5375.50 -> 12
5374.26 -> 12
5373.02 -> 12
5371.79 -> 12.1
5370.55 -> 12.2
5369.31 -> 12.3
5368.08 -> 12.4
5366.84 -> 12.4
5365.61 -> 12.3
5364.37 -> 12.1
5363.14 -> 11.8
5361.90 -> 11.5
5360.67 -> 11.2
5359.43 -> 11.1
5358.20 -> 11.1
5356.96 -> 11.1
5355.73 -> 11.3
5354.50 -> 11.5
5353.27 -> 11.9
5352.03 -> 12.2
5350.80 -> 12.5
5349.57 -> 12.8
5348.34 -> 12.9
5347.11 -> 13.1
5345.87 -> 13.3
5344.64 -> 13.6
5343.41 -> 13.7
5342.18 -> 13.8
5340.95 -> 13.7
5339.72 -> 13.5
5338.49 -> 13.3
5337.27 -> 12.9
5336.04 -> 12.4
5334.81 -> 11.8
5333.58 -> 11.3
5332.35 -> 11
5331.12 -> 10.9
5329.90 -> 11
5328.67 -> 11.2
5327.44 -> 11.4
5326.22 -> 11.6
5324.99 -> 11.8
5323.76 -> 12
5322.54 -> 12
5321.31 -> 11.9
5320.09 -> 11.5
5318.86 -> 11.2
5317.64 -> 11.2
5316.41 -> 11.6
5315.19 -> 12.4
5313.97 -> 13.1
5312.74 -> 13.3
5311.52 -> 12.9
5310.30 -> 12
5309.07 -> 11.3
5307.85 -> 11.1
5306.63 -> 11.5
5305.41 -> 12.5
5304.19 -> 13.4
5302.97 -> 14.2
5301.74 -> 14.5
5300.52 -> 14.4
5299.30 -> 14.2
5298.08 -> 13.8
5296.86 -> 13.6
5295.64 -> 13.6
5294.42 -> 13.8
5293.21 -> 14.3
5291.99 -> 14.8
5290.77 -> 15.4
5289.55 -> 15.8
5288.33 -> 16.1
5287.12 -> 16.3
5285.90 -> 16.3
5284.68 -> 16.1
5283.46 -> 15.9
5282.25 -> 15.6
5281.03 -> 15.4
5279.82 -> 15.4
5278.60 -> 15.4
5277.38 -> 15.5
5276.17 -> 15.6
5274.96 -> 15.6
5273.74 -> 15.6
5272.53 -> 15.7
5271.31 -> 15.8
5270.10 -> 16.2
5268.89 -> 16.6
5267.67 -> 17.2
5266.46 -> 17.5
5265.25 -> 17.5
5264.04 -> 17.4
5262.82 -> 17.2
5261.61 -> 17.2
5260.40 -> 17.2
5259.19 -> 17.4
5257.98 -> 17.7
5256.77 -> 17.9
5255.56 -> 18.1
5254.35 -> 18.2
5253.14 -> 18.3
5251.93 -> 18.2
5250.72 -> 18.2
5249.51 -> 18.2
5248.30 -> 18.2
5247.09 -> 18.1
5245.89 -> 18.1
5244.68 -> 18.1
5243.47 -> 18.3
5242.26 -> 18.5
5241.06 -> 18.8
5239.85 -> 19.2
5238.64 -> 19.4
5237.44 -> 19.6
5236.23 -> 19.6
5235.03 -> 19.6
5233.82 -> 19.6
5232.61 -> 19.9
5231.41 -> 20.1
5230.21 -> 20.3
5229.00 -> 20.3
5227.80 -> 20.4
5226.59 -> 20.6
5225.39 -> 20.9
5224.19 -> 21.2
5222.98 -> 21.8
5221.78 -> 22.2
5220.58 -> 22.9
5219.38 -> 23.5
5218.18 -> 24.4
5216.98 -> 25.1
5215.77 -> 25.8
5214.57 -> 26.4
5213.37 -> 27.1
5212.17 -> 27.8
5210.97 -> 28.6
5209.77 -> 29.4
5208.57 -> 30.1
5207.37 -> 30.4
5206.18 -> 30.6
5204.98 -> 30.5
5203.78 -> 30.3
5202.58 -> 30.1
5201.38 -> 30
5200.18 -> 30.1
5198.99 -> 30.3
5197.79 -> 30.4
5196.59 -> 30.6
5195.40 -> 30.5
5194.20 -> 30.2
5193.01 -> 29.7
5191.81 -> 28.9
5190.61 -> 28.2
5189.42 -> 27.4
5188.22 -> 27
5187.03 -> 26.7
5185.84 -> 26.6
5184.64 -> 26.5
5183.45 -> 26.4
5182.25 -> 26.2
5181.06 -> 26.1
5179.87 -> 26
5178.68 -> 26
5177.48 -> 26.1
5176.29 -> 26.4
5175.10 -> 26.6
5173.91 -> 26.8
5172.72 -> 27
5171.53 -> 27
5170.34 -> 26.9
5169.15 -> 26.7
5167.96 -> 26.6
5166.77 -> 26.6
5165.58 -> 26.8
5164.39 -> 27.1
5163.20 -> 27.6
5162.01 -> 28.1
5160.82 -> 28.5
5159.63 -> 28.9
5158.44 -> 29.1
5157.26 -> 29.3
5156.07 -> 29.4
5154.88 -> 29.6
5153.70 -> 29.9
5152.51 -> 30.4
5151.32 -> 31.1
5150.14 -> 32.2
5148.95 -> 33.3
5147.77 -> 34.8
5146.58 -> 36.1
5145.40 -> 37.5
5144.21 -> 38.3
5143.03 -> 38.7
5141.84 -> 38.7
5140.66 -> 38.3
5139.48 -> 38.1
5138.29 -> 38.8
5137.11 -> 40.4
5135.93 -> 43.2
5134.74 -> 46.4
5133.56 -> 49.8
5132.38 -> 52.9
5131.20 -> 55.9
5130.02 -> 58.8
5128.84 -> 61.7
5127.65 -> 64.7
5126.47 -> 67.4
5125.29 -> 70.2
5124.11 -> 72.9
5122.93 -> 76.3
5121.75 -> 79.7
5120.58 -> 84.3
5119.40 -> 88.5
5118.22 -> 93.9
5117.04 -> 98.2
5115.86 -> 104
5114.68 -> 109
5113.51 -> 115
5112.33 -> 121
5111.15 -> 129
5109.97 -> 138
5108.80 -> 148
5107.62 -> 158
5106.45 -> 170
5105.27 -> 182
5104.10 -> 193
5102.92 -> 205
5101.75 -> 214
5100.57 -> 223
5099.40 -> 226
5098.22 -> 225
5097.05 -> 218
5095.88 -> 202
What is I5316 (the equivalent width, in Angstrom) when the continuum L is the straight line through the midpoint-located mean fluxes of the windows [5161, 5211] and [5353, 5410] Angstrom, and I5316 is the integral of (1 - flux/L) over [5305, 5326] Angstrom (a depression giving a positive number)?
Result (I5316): 6.4 Angstrom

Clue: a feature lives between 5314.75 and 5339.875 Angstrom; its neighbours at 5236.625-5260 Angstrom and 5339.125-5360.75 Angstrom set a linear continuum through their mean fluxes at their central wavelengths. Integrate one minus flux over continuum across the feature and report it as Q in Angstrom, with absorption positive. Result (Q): 3.6 Angstrom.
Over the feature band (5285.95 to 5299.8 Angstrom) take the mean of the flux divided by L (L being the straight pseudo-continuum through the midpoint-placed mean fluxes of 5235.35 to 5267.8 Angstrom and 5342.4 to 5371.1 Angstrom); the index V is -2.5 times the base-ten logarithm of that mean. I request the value 0.07 mag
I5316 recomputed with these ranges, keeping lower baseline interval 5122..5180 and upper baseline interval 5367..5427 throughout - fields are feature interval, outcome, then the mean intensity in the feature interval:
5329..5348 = 5.7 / 12.6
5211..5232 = 5.2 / 23.1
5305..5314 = 3.8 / 12.1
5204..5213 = 0.7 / 29.6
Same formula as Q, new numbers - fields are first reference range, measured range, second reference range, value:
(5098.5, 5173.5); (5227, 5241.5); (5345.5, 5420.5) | 8.61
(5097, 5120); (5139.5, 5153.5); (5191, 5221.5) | 9.37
